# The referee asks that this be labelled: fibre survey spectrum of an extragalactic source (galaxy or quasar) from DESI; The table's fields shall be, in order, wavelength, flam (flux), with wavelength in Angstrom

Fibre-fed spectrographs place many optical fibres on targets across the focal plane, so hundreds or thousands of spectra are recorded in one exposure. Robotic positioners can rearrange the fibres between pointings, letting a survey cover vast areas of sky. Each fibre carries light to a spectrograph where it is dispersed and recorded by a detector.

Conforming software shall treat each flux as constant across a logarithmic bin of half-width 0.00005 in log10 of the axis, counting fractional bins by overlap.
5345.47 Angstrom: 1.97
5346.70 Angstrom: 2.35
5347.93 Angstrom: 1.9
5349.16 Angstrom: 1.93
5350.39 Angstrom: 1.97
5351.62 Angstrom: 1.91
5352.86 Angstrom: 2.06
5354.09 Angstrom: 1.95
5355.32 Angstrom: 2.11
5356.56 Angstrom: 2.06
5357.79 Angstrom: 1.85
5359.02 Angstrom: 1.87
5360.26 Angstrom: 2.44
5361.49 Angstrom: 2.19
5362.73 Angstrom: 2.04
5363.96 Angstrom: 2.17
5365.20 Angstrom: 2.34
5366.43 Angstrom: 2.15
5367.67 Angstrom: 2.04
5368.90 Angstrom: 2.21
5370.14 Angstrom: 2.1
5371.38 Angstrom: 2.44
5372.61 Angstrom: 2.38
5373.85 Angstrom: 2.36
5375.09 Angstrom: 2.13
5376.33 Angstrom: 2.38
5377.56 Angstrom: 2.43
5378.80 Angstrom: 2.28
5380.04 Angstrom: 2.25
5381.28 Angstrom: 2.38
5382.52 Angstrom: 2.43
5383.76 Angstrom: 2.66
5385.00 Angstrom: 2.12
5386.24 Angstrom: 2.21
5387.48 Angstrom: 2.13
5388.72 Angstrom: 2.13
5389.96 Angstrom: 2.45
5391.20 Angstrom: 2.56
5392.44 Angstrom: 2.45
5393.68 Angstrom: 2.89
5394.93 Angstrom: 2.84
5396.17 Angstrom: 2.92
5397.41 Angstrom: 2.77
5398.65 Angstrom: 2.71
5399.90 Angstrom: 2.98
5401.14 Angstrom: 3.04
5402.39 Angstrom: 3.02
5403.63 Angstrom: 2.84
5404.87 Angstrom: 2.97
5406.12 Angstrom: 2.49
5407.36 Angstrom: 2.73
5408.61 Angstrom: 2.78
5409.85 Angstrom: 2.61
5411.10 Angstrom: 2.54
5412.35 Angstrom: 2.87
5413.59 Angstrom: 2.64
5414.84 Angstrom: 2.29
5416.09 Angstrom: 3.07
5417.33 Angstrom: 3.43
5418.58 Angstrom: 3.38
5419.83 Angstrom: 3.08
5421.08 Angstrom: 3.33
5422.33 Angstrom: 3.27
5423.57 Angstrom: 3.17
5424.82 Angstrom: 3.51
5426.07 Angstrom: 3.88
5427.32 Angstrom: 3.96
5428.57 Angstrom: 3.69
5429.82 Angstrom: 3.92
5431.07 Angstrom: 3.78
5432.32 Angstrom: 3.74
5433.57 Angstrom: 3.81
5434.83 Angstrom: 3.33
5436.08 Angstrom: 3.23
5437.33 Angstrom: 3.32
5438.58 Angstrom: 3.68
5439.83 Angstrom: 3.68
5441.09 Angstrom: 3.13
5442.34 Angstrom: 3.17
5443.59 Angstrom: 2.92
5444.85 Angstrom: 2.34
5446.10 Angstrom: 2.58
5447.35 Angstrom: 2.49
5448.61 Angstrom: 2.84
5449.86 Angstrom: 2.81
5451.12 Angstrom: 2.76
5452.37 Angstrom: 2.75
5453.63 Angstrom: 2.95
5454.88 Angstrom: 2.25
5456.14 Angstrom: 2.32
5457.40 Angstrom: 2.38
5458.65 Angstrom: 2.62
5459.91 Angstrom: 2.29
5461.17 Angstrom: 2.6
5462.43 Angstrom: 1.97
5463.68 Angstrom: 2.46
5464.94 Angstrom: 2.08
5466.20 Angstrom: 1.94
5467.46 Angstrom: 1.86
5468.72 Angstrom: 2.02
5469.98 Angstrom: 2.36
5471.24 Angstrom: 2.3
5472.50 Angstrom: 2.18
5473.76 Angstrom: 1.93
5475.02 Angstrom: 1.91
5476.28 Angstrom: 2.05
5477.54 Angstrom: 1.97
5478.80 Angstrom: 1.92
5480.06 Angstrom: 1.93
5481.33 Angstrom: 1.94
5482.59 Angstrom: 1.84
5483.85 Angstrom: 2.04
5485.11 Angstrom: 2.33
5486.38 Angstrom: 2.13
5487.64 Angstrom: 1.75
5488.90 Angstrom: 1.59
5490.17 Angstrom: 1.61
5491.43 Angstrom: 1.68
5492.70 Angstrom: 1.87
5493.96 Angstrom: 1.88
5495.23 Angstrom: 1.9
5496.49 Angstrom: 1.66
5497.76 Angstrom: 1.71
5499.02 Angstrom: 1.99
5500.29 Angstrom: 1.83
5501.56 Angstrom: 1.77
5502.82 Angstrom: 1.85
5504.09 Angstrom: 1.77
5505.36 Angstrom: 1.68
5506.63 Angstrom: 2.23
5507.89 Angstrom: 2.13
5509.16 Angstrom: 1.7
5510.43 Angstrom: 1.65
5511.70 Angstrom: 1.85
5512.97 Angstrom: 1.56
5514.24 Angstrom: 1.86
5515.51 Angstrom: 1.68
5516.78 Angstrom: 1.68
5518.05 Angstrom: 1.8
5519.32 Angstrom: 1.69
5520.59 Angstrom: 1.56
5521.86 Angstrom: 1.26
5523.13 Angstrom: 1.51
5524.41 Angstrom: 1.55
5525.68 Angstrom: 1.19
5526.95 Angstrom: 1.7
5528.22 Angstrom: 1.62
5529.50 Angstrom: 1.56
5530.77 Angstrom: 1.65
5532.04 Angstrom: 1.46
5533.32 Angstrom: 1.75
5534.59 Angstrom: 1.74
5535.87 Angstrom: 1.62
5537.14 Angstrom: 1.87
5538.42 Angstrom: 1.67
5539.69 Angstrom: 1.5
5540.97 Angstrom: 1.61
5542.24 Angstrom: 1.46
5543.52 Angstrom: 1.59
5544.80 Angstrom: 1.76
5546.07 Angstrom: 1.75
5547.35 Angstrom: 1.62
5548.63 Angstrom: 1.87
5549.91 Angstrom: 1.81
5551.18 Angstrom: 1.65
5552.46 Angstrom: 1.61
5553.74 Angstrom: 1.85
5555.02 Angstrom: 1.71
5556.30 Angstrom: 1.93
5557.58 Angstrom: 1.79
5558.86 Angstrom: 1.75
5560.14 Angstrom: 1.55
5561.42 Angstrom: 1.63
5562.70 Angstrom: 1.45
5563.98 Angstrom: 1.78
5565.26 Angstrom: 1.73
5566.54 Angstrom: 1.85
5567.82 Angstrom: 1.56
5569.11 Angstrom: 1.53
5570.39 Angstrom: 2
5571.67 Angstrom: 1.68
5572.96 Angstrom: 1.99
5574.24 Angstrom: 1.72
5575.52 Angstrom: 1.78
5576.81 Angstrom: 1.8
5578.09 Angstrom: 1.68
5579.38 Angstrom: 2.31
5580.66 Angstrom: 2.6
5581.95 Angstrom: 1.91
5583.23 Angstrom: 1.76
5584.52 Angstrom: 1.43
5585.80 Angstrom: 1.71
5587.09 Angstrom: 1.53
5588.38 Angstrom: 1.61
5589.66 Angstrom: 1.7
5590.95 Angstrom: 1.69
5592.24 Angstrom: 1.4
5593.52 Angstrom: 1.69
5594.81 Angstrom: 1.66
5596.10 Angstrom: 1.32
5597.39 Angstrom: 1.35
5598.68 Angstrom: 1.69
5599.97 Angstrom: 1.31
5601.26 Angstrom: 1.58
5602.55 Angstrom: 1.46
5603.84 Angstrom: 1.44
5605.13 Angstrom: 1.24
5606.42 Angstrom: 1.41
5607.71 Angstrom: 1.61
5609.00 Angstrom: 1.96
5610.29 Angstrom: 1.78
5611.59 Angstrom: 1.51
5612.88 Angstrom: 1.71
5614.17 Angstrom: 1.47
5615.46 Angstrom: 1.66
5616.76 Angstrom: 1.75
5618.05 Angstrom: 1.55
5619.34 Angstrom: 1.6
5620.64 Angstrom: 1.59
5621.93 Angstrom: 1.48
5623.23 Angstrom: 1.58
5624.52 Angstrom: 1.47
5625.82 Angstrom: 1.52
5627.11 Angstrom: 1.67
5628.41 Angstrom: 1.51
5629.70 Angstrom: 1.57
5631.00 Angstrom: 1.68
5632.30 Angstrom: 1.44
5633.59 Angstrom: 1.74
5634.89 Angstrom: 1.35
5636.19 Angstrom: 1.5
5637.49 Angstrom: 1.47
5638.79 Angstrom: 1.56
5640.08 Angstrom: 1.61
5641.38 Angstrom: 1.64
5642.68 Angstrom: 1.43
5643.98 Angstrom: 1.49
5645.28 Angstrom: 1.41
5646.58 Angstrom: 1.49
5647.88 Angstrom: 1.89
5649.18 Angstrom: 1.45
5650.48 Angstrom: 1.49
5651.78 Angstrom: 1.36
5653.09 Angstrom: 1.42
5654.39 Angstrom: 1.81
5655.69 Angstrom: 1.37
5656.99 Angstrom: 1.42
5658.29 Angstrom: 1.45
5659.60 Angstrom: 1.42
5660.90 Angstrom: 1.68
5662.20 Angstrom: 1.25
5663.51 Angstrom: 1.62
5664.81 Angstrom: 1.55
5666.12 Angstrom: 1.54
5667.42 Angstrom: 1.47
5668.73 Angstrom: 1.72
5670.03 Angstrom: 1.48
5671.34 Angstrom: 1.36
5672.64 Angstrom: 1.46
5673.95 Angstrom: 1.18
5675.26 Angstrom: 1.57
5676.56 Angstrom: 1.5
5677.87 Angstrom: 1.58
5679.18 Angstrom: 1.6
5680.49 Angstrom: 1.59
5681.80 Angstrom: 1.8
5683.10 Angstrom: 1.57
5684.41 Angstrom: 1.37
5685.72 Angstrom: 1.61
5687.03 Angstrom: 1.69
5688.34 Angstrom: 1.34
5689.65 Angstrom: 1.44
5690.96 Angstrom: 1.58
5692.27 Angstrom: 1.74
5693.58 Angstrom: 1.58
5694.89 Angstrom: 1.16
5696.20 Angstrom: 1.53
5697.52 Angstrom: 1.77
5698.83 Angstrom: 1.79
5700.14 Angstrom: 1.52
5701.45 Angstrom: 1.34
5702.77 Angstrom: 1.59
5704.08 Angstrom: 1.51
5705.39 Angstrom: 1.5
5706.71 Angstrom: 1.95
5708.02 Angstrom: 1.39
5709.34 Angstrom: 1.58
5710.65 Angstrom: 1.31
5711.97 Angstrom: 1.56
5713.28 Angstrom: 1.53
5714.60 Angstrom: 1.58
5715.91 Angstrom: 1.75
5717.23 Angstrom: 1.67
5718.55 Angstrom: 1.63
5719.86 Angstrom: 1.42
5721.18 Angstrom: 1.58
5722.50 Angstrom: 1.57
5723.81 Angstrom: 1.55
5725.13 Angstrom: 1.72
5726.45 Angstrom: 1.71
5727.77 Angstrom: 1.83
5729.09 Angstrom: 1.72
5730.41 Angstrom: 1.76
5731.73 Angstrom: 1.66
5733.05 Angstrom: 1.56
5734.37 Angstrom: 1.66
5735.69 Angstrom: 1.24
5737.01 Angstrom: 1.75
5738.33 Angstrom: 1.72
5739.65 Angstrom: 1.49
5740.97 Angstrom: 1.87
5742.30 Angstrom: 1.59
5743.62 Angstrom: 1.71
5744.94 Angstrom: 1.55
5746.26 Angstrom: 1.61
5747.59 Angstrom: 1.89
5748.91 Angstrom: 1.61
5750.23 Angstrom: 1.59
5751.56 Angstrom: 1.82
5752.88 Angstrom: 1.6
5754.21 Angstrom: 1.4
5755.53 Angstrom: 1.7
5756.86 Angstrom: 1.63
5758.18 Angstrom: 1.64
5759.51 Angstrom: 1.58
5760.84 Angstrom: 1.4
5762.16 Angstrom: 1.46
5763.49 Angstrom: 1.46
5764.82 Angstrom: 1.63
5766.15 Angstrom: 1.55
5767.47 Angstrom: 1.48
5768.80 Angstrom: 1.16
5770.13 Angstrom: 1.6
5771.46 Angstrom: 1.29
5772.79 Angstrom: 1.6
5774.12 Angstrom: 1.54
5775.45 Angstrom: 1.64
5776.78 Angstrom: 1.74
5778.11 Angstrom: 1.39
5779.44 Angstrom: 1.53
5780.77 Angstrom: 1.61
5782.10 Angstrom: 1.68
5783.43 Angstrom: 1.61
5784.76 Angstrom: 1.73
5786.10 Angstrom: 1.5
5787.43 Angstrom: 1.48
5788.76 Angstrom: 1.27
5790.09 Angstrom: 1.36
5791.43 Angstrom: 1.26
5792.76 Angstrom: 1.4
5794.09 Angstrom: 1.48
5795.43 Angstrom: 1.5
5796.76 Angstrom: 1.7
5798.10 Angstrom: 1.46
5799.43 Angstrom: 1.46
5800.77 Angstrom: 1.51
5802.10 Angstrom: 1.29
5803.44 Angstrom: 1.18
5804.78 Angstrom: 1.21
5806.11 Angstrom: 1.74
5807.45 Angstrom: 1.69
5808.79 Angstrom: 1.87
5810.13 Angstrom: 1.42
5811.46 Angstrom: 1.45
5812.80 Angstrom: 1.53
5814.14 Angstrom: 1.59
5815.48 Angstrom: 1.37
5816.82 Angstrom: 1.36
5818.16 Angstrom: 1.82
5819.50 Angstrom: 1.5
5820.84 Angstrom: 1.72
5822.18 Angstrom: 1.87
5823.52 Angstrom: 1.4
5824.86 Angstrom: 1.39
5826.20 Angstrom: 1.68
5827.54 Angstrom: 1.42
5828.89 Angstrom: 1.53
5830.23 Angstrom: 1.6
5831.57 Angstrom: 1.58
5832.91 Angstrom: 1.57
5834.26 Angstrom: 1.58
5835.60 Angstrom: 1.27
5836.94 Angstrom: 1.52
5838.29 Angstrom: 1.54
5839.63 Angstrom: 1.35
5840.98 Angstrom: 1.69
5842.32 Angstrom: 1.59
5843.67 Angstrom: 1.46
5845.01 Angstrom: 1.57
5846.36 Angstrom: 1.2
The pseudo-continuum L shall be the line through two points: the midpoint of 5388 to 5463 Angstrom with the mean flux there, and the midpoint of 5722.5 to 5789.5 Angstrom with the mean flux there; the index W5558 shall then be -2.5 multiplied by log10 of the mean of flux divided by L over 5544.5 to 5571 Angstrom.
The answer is 0.36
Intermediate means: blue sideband 2.95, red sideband 1.59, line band 1.72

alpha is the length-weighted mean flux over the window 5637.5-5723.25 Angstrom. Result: 1.54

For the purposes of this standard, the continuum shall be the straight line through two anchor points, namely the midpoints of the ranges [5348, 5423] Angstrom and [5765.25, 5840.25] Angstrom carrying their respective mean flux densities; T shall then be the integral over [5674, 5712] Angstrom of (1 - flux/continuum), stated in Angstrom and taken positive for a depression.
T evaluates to 4.7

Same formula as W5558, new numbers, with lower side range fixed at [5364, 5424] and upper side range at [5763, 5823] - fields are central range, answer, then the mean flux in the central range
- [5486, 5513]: 0.27 mag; 1.81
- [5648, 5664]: 0.26 mag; 1.49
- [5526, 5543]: 0.34 mag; 1.62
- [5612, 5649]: 0.25 mag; 1.56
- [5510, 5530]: 0.37 mag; 1.61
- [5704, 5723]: 0.11 mag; 1.57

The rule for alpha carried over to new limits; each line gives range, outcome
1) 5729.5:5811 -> 1.55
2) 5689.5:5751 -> 1.61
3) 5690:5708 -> 1.57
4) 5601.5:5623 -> 1.58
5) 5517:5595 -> 1.69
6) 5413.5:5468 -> 2.97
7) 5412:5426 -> 3.13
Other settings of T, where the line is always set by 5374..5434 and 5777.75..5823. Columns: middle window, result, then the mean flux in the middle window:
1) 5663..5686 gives 4.91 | 1.53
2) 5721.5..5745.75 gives 1.35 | 1.65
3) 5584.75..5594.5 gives 2.72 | 1.61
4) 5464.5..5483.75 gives 4.50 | 2.02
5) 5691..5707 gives 2.48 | 1.57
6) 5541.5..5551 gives 2.76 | 1.69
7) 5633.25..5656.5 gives 5.95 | 1.52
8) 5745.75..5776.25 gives 1.68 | 1.56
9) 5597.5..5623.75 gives 7.26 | 1.56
